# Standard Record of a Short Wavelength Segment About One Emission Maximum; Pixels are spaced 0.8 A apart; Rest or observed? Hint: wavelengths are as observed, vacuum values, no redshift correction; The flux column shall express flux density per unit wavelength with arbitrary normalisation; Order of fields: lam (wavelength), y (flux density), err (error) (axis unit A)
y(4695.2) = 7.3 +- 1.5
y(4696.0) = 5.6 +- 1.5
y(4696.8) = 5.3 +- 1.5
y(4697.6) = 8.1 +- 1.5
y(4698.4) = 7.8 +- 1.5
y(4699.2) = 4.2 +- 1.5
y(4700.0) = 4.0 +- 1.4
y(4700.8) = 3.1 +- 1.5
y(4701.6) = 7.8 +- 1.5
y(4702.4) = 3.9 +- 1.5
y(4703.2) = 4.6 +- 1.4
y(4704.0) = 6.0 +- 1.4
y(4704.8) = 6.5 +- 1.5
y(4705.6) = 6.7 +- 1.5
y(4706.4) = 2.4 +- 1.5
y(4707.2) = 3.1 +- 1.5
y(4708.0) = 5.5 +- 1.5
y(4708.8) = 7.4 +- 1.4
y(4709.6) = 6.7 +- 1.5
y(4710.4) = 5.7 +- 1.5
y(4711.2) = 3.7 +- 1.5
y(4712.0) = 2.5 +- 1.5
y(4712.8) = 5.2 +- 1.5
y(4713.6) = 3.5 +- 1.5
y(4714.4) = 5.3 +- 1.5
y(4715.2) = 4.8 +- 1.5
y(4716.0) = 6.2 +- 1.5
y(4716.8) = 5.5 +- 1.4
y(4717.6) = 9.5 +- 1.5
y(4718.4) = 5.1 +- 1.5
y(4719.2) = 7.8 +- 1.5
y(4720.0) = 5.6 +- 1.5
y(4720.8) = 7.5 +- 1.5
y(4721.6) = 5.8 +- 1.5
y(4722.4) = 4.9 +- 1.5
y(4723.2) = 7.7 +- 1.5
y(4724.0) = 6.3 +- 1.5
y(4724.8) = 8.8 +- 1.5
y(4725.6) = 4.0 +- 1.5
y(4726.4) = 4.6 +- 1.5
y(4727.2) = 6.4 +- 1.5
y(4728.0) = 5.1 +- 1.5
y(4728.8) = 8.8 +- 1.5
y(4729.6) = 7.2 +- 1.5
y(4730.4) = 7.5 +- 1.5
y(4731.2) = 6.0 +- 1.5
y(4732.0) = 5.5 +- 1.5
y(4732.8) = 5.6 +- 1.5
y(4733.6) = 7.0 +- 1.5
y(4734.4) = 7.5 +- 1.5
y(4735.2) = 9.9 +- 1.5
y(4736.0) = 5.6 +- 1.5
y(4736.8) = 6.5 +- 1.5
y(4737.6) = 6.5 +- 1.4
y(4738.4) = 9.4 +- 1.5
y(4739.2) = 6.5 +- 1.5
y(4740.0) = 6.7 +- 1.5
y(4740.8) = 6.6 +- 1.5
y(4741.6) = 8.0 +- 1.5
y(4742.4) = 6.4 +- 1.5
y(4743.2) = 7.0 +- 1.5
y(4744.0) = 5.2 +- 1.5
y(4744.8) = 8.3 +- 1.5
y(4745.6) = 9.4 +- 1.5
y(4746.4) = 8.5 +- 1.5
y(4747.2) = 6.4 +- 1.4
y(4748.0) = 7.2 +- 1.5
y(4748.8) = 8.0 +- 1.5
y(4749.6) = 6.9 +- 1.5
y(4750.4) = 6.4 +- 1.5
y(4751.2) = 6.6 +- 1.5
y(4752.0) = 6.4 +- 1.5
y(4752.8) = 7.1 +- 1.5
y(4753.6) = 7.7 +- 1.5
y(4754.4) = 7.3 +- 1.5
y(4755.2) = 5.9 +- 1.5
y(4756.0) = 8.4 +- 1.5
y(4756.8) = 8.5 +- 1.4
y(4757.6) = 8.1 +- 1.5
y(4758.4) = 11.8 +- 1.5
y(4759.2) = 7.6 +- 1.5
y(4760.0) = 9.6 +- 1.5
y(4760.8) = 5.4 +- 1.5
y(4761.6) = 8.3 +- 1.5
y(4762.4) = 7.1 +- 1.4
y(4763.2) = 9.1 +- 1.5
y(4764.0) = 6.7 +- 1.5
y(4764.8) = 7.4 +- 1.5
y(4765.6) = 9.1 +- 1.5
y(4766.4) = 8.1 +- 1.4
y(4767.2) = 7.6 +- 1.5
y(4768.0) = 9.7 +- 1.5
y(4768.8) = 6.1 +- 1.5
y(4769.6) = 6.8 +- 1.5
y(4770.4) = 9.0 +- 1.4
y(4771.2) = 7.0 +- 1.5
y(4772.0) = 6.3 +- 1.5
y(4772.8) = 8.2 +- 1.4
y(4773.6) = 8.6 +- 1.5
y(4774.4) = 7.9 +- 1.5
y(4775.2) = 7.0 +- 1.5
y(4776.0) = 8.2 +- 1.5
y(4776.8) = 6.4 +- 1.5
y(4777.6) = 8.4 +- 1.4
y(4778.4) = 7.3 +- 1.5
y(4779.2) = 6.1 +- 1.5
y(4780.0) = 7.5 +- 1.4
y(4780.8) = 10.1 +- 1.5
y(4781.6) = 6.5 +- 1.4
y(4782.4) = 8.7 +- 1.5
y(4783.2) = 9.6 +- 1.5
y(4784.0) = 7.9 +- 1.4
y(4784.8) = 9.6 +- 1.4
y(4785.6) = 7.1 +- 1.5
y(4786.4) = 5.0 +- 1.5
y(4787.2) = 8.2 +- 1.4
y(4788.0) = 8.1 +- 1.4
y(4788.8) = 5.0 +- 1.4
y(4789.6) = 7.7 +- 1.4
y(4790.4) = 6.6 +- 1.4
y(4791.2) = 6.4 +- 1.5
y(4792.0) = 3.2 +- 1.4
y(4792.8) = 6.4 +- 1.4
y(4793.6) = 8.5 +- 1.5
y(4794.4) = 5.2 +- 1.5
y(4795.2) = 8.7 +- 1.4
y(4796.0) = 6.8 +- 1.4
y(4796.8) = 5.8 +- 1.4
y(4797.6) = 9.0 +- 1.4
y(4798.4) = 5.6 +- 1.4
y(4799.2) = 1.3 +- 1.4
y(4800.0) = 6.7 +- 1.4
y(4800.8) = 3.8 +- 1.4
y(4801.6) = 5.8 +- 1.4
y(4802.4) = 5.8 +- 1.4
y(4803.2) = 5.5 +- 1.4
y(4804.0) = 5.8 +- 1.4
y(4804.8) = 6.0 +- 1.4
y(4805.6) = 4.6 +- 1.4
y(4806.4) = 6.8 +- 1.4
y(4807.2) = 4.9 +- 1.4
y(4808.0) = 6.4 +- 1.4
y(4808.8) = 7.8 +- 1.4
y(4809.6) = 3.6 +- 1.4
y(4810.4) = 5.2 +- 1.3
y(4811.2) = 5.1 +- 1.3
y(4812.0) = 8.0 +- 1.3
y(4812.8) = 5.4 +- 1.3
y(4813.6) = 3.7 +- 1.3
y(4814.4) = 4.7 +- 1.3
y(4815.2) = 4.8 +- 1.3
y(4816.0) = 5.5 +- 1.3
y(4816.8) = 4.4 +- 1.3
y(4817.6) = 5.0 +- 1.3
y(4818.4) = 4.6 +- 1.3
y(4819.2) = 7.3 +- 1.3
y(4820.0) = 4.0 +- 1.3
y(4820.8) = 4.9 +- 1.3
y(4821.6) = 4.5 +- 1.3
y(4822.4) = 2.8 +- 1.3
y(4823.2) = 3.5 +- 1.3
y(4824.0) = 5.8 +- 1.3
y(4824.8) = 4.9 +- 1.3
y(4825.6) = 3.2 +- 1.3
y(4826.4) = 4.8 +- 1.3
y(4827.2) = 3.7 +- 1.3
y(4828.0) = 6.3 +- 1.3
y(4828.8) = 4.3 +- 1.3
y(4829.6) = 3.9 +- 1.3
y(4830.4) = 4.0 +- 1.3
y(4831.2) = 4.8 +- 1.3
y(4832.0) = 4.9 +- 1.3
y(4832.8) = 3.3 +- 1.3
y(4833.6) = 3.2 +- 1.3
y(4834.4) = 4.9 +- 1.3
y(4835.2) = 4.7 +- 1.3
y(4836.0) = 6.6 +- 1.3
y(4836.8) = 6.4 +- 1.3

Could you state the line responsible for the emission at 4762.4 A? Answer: C III]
